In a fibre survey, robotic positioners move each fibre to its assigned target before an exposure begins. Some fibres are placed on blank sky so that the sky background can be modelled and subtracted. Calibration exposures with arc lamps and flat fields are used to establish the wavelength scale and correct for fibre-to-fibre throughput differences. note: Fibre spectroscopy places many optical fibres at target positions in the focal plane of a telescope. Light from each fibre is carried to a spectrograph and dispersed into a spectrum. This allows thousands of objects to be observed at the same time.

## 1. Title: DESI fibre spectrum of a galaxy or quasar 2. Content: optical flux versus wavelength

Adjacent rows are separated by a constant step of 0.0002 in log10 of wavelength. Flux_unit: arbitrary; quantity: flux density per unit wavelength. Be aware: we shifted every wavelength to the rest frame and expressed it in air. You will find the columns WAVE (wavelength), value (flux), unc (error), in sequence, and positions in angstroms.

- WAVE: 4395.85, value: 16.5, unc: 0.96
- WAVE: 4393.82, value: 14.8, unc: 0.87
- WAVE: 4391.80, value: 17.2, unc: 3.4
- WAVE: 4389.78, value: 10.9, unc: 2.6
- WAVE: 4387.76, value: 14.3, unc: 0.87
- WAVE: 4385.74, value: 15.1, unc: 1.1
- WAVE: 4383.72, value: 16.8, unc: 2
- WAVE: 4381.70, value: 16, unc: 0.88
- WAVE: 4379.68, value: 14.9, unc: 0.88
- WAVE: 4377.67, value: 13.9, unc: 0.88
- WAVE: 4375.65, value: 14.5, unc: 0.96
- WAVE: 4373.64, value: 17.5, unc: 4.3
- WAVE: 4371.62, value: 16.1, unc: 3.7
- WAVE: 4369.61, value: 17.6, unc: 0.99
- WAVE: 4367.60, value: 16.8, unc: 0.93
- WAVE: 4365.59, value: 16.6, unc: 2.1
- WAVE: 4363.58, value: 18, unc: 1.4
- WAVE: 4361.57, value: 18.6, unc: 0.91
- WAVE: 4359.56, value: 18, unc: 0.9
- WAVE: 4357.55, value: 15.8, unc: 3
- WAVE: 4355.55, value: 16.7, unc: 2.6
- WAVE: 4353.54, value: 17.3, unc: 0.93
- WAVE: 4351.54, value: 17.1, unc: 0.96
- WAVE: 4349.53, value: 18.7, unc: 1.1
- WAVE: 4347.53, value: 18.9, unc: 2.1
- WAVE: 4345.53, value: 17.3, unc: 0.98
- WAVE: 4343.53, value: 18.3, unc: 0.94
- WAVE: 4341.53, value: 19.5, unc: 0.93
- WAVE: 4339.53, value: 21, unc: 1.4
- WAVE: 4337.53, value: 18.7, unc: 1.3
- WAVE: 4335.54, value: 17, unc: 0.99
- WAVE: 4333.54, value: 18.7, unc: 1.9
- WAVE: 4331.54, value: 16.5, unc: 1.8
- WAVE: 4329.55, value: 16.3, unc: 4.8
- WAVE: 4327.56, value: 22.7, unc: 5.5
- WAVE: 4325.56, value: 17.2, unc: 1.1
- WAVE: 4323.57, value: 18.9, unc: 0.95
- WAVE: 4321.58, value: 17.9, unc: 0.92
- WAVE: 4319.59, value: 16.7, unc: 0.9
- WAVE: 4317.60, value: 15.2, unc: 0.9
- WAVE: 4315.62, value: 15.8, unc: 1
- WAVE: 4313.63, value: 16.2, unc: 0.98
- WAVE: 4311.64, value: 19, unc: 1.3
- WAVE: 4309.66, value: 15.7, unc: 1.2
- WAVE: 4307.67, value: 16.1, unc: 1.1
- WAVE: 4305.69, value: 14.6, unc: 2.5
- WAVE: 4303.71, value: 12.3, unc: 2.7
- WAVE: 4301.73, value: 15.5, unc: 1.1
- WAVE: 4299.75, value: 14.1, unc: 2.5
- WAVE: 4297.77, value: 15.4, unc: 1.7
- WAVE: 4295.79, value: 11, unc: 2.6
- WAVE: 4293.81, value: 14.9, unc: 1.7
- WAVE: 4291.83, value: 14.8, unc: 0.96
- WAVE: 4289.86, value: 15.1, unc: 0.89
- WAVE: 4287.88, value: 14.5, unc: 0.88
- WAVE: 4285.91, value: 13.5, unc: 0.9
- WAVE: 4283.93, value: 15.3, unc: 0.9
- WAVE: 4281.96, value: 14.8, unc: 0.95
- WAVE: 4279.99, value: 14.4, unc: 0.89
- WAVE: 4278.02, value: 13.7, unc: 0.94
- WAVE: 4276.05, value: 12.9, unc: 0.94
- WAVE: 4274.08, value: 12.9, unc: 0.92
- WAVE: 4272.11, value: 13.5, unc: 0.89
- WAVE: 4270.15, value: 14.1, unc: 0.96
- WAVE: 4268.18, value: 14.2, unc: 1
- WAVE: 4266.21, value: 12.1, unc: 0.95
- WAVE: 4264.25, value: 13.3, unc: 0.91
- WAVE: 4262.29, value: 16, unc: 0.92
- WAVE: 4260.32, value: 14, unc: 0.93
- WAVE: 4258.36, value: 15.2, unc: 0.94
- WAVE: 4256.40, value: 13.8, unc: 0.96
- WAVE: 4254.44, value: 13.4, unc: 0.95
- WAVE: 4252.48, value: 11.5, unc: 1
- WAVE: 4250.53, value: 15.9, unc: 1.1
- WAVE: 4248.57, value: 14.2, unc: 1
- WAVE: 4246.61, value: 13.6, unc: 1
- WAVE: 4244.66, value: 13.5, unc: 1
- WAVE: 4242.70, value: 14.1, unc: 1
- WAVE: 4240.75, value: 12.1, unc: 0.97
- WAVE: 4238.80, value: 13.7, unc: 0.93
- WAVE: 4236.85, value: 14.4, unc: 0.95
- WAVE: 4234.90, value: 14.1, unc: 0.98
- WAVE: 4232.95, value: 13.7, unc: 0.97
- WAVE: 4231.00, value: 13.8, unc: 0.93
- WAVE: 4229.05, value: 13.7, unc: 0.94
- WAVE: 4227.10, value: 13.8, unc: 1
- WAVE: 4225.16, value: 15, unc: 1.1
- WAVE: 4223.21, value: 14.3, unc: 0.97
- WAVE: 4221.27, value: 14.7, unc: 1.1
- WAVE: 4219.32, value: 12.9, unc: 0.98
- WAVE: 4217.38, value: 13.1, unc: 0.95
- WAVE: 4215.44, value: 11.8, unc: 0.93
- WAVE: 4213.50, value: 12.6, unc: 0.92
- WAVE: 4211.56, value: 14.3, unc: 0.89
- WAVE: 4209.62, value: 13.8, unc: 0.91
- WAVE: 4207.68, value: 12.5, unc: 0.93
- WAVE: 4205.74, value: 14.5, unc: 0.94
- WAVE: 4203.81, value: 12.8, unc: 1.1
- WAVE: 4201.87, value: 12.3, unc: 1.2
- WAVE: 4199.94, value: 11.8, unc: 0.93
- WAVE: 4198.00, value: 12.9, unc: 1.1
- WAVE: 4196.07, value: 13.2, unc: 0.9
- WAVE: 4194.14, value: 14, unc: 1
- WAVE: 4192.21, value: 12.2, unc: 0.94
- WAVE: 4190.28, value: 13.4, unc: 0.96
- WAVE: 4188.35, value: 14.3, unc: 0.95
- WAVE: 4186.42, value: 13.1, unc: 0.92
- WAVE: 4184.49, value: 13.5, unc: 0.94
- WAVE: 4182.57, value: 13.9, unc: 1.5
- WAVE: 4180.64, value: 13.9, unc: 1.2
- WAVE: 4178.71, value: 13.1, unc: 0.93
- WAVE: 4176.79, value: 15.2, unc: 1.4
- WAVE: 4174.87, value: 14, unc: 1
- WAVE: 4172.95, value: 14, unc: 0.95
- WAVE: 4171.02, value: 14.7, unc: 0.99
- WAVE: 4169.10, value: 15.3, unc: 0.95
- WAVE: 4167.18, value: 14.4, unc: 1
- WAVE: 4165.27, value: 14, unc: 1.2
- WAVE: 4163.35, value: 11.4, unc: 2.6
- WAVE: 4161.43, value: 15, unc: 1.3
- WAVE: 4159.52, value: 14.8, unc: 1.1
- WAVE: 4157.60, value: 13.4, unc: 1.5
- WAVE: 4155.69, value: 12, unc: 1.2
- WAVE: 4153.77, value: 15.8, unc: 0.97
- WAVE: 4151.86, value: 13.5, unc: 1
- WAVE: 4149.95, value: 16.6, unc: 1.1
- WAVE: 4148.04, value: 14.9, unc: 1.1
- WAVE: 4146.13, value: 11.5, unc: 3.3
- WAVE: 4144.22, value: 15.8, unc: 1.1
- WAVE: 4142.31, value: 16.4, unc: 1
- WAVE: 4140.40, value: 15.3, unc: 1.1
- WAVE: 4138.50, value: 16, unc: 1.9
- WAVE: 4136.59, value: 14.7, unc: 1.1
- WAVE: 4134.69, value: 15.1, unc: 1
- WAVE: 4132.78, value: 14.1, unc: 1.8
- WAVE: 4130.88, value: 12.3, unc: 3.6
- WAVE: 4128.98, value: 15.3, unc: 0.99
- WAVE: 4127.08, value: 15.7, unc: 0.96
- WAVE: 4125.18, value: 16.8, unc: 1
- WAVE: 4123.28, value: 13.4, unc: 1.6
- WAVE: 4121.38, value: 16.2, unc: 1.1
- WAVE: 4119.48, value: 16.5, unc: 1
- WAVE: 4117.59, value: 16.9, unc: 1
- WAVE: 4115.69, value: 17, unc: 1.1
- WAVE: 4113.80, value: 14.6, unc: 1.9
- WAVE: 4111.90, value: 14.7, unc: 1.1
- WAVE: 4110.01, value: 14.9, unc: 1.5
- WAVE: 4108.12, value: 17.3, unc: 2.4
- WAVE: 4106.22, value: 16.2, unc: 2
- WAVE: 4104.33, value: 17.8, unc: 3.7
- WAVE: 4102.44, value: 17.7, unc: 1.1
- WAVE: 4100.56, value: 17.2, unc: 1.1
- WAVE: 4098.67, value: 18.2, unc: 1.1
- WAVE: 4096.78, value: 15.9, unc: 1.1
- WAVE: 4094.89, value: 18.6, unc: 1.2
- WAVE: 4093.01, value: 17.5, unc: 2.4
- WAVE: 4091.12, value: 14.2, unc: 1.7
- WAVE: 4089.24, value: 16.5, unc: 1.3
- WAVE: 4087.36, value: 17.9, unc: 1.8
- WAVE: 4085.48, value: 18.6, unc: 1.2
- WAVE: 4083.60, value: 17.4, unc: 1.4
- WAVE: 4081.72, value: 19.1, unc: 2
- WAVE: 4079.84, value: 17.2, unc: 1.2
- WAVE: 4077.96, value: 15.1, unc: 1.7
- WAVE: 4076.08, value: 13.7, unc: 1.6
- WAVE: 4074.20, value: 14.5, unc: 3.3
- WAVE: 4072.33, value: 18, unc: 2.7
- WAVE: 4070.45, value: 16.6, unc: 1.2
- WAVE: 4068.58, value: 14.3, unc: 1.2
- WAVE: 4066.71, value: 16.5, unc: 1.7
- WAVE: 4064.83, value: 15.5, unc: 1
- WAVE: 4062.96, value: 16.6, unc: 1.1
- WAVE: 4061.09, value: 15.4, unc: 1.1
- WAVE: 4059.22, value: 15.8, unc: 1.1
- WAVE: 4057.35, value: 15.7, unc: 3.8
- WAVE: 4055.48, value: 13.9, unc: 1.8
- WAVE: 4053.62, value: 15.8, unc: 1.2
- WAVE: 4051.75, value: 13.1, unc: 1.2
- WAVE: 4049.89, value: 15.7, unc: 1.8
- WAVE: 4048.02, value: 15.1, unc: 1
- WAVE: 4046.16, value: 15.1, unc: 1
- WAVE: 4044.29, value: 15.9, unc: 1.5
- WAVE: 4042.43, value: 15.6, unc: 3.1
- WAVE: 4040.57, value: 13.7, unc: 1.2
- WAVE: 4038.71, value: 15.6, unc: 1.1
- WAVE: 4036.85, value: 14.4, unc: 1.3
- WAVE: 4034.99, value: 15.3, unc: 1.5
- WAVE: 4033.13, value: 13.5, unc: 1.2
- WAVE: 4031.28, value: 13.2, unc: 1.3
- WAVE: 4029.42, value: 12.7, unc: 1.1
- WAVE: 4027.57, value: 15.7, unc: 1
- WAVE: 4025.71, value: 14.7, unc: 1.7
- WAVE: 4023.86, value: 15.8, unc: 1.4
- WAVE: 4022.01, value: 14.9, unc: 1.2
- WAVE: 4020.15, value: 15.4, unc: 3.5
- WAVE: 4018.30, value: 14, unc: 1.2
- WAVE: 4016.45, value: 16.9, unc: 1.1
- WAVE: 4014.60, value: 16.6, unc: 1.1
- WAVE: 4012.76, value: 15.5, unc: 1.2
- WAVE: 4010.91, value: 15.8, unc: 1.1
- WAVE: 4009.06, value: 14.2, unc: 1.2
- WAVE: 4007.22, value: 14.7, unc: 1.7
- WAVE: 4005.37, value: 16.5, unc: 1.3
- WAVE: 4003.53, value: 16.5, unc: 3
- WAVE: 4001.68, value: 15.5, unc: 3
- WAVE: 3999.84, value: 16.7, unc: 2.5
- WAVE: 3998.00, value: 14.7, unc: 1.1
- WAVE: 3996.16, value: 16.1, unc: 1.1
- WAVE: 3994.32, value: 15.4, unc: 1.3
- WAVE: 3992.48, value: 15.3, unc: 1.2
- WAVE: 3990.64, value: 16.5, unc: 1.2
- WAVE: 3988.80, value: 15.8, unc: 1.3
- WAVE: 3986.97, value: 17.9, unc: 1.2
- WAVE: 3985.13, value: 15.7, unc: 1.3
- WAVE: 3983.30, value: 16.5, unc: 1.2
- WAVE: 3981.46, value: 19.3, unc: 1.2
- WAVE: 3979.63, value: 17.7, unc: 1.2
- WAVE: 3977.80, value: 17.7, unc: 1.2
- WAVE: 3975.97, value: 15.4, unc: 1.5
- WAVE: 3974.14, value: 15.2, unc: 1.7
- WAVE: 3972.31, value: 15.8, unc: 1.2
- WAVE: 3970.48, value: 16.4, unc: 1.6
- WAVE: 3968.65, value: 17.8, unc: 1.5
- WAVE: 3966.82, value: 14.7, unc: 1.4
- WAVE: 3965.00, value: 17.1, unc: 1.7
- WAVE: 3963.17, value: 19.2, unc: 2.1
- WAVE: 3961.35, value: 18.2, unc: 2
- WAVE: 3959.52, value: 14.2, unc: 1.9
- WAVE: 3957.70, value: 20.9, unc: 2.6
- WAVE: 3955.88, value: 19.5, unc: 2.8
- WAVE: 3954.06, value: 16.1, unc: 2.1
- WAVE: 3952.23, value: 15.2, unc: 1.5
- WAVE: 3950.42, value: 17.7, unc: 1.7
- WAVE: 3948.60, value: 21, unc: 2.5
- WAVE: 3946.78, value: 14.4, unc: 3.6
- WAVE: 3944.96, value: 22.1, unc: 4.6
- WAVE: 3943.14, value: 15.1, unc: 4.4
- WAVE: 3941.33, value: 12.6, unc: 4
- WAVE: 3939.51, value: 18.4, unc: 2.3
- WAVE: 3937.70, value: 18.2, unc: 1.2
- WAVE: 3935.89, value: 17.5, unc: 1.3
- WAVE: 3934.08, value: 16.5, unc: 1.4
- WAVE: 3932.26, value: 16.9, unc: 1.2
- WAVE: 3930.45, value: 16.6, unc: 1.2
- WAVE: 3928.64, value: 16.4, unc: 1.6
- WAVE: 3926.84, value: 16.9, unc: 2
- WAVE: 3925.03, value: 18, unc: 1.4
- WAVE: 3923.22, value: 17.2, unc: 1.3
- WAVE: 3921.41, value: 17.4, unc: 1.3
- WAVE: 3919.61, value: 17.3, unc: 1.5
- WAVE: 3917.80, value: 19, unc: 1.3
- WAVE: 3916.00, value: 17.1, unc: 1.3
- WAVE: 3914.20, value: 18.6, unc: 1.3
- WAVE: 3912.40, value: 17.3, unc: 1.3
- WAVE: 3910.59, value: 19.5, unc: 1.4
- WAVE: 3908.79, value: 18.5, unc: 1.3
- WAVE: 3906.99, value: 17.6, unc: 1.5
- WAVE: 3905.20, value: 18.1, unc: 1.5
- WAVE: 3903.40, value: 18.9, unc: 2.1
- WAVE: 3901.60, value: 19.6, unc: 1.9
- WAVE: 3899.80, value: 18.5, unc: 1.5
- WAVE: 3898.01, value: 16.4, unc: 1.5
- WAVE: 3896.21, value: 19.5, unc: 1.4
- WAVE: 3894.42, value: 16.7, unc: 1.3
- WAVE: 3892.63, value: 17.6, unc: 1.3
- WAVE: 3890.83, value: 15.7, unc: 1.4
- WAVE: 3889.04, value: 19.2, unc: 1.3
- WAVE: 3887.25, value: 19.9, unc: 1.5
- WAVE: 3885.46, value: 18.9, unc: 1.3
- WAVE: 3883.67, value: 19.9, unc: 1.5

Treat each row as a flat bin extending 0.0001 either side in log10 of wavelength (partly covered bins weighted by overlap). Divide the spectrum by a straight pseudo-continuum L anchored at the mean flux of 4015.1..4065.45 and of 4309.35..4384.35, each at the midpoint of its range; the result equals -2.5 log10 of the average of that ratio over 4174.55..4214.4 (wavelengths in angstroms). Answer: 0.21 mag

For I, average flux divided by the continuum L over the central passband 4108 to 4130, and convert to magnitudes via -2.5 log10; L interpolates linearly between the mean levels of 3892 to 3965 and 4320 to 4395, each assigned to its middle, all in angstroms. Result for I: 0.11 mag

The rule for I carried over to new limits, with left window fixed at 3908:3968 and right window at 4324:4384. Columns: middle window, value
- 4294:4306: 0.25 mag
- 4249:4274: 0.25 mag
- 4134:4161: 0.19 mag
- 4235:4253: 0.26 mag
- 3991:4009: 0.12 mag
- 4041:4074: 0.13 mag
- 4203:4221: 0.30 mag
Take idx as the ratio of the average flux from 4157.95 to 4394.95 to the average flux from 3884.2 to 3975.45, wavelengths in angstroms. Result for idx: 0.9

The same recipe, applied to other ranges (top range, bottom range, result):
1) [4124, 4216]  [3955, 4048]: 0.88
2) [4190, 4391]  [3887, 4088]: 0.92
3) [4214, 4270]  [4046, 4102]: 0.85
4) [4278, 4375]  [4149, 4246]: 1.21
